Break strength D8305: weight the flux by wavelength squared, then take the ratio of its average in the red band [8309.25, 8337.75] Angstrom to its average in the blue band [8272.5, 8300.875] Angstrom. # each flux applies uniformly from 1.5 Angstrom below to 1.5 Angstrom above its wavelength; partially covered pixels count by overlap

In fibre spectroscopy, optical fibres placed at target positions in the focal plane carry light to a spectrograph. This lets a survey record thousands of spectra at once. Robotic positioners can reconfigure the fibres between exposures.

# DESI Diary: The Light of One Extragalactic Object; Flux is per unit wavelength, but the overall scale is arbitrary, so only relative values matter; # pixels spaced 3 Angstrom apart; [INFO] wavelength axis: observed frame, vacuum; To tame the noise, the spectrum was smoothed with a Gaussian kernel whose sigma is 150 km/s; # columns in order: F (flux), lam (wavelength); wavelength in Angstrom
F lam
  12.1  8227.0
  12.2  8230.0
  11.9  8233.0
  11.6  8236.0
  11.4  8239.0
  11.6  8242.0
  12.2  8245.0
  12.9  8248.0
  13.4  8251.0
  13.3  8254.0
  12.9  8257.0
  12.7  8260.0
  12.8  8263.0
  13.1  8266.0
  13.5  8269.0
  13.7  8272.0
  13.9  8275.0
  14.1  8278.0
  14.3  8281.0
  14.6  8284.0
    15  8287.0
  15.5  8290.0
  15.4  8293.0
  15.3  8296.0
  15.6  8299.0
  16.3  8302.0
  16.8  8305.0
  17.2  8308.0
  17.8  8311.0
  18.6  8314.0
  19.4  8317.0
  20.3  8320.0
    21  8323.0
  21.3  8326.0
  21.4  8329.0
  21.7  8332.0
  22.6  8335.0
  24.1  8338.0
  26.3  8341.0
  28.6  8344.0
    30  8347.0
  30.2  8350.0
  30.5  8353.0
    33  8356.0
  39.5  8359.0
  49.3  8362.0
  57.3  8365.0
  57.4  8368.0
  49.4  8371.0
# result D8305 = 1.40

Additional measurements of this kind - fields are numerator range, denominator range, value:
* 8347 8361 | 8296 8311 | 2.06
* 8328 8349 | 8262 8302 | 1.76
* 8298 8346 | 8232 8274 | 1.66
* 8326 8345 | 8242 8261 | 1.90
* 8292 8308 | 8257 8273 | 1.23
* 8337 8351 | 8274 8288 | 1.97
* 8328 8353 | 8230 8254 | 2.18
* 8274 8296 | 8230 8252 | 1.23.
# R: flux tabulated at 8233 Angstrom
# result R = 11.9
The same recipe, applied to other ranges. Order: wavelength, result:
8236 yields 11.6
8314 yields 18.6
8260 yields 12.7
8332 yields 21.7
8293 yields 15.4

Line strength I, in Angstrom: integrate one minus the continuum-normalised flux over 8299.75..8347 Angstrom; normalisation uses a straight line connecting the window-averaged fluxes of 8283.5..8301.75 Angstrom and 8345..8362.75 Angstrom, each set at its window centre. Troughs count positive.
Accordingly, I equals 7.4 Angstrom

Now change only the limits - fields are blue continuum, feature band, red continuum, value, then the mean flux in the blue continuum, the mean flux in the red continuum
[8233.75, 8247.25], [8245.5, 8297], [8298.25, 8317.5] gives 1.6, 11.8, 17.4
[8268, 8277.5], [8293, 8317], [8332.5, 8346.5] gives 3.1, 13.8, 25.5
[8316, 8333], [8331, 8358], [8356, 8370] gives 5.8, 20.9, 48.9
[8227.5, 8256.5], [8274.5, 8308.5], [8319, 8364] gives 8.3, 12.3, 28.4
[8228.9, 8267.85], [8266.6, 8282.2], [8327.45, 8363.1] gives 2.9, 12.5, 29.5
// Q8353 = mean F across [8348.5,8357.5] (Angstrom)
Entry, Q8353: 31.2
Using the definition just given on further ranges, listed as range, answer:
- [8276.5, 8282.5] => 14.2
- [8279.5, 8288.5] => 14.6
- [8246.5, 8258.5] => 13.1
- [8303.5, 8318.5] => 18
